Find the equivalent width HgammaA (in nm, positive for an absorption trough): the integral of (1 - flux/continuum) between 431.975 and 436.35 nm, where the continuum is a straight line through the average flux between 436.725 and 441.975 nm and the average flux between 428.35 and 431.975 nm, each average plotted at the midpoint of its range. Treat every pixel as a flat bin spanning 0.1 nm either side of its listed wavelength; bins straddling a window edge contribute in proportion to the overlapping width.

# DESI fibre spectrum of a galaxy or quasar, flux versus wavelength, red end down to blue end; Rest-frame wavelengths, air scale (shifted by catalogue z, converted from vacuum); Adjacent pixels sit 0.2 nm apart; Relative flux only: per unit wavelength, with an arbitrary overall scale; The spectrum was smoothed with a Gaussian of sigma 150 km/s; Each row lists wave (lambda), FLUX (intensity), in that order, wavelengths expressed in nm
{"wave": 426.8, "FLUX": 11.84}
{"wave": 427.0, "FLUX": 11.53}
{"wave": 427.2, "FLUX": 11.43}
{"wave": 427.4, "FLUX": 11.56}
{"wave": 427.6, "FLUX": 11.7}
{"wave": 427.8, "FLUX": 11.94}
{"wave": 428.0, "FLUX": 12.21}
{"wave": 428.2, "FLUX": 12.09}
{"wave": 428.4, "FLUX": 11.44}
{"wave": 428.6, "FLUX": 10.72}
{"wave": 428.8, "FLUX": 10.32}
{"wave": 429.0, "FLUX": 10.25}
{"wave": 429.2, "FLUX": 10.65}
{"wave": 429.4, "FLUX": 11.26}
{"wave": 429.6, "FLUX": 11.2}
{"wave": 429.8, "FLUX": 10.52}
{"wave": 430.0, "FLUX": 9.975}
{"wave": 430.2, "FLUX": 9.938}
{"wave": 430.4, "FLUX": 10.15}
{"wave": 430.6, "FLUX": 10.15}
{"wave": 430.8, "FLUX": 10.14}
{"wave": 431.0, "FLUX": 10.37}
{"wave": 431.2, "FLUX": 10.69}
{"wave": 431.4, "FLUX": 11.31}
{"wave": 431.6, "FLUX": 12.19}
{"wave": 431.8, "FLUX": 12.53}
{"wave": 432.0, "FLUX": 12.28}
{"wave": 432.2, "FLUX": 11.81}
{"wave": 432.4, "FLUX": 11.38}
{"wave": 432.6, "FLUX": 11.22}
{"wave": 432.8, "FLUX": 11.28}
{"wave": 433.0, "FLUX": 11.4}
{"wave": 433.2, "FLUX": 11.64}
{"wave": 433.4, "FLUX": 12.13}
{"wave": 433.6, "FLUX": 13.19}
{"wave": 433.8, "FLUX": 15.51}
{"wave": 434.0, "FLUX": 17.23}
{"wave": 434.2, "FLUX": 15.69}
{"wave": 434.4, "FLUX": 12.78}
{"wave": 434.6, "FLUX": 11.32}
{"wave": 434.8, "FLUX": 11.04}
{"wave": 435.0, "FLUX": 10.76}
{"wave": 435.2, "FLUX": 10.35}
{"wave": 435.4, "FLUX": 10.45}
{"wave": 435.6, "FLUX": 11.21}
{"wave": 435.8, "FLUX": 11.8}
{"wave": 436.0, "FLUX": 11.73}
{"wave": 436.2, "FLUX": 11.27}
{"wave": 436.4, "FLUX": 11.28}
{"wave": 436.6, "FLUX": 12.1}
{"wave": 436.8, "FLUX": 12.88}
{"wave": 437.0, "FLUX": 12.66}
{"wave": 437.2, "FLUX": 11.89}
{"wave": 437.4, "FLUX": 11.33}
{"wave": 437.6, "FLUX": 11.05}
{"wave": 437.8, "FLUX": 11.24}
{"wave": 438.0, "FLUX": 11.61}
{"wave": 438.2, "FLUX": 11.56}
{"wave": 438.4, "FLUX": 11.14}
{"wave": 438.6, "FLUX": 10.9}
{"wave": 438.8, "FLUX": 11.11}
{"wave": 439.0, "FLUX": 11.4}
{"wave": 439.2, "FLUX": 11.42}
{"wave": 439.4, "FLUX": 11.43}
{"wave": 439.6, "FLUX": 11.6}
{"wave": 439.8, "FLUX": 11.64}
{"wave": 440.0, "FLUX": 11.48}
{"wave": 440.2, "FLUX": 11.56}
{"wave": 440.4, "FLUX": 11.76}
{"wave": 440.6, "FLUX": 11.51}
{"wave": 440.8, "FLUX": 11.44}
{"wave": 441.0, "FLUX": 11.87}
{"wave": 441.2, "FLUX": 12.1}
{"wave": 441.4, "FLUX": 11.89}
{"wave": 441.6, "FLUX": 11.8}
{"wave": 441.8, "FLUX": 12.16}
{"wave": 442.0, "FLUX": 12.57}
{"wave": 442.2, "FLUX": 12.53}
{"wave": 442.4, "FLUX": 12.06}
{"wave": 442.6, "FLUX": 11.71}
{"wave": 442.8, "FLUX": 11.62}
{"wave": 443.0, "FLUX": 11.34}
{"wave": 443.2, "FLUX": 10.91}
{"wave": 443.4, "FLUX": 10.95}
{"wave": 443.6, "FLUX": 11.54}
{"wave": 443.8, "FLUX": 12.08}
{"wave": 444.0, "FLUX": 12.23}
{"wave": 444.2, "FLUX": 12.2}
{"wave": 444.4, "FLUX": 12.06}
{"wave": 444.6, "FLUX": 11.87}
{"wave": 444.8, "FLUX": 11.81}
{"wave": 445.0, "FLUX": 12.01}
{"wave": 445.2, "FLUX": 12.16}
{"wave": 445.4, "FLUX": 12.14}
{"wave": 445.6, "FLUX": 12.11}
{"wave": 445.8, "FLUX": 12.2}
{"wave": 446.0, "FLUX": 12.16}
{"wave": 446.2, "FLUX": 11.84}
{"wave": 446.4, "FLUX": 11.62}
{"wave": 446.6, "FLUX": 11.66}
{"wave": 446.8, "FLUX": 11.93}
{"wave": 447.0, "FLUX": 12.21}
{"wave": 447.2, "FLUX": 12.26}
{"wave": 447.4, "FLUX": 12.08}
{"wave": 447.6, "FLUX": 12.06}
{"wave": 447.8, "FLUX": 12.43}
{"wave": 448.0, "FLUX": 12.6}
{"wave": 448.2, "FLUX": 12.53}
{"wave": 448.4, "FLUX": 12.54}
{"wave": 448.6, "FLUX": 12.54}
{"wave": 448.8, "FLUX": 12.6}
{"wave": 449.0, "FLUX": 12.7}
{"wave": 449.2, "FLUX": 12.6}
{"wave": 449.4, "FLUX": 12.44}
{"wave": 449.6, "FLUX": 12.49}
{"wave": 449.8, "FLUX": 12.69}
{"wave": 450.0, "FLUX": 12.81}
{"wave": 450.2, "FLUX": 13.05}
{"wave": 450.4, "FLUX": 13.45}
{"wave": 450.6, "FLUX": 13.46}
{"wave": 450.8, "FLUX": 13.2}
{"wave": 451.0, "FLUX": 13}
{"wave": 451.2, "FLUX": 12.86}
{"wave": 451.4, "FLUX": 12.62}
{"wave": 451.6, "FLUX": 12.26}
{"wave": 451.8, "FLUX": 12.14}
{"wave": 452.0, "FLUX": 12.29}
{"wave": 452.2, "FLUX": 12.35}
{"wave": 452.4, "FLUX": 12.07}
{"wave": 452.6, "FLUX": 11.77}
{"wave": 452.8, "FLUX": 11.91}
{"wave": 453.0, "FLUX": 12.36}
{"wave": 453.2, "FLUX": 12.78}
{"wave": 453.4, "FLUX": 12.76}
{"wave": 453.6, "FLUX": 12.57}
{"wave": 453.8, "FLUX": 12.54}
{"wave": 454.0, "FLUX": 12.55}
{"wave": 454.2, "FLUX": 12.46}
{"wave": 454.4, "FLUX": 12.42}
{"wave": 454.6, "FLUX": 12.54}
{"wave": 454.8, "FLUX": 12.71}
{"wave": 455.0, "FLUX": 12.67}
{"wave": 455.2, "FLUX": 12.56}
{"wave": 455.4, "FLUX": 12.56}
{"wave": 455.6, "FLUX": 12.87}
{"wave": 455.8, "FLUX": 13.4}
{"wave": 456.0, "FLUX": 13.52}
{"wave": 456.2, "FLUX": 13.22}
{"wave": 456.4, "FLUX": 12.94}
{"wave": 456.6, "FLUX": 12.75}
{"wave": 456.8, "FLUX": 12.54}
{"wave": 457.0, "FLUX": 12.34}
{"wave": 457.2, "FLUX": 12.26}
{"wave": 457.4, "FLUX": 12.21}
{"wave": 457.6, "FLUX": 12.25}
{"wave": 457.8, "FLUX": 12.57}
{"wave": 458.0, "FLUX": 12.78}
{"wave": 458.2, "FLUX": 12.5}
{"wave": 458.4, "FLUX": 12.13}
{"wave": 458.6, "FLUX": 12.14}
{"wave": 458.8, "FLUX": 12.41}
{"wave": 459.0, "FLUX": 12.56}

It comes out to -0.39 nm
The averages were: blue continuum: 10.8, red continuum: 11.6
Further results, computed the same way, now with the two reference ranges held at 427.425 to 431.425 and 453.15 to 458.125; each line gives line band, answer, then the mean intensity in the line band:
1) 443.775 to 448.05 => -0.027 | 12.1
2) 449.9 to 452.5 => -0.079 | 12.7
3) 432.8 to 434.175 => -0.288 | 13.5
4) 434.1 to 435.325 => -0.081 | 12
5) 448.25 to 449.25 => -0.033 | 12.6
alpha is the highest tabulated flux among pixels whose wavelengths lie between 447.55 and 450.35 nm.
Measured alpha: 13.05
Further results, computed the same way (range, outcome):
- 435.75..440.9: 12.88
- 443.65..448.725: 12.6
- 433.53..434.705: 17.23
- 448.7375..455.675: 13.46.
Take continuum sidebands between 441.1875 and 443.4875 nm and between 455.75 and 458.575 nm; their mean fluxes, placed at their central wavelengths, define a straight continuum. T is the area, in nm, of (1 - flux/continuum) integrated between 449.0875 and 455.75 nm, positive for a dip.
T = -0.126 nm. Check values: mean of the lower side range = 11.8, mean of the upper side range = 12.6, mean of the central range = 12.6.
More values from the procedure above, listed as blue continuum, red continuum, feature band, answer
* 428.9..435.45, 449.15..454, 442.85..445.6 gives 0.10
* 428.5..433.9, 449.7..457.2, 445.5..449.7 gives 0.01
